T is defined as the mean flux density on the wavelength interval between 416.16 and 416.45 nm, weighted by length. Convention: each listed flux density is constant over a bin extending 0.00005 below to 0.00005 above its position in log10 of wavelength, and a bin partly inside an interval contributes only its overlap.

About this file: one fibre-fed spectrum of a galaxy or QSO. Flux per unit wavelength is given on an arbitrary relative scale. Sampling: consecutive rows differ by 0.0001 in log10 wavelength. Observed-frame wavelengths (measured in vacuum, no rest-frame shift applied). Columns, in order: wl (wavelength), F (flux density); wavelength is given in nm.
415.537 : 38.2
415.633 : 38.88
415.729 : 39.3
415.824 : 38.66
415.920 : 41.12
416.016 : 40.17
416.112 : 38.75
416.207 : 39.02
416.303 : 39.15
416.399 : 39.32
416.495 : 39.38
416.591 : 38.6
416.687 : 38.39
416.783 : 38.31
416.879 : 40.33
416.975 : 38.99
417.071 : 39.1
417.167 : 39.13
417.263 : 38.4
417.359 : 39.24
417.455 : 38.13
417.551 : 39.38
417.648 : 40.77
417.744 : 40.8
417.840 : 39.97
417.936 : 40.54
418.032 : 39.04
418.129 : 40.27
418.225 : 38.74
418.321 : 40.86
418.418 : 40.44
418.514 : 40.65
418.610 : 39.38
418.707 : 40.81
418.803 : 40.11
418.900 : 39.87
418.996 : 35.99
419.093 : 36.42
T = 39.1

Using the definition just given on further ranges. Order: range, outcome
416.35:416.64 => 39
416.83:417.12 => 39.5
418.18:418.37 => 39.7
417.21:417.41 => 38.9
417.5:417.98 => 40.3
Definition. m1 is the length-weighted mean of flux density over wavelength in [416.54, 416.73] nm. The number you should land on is 38.5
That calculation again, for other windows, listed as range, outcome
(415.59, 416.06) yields 39.6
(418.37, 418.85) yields 40.3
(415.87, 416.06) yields 40.5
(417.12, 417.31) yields 38.8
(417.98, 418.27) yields 39.3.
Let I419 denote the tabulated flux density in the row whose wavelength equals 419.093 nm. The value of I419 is 36.42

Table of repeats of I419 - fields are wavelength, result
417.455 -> 38.13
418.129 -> 40.27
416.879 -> 40.33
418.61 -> 39.38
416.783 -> 38.31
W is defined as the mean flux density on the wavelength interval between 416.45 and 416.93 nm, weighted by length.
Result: 39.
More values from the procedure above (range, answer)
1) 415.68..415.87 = 39.1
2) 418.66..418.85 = 40.5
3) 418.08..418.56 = 40.2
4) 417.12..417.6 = 38.8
